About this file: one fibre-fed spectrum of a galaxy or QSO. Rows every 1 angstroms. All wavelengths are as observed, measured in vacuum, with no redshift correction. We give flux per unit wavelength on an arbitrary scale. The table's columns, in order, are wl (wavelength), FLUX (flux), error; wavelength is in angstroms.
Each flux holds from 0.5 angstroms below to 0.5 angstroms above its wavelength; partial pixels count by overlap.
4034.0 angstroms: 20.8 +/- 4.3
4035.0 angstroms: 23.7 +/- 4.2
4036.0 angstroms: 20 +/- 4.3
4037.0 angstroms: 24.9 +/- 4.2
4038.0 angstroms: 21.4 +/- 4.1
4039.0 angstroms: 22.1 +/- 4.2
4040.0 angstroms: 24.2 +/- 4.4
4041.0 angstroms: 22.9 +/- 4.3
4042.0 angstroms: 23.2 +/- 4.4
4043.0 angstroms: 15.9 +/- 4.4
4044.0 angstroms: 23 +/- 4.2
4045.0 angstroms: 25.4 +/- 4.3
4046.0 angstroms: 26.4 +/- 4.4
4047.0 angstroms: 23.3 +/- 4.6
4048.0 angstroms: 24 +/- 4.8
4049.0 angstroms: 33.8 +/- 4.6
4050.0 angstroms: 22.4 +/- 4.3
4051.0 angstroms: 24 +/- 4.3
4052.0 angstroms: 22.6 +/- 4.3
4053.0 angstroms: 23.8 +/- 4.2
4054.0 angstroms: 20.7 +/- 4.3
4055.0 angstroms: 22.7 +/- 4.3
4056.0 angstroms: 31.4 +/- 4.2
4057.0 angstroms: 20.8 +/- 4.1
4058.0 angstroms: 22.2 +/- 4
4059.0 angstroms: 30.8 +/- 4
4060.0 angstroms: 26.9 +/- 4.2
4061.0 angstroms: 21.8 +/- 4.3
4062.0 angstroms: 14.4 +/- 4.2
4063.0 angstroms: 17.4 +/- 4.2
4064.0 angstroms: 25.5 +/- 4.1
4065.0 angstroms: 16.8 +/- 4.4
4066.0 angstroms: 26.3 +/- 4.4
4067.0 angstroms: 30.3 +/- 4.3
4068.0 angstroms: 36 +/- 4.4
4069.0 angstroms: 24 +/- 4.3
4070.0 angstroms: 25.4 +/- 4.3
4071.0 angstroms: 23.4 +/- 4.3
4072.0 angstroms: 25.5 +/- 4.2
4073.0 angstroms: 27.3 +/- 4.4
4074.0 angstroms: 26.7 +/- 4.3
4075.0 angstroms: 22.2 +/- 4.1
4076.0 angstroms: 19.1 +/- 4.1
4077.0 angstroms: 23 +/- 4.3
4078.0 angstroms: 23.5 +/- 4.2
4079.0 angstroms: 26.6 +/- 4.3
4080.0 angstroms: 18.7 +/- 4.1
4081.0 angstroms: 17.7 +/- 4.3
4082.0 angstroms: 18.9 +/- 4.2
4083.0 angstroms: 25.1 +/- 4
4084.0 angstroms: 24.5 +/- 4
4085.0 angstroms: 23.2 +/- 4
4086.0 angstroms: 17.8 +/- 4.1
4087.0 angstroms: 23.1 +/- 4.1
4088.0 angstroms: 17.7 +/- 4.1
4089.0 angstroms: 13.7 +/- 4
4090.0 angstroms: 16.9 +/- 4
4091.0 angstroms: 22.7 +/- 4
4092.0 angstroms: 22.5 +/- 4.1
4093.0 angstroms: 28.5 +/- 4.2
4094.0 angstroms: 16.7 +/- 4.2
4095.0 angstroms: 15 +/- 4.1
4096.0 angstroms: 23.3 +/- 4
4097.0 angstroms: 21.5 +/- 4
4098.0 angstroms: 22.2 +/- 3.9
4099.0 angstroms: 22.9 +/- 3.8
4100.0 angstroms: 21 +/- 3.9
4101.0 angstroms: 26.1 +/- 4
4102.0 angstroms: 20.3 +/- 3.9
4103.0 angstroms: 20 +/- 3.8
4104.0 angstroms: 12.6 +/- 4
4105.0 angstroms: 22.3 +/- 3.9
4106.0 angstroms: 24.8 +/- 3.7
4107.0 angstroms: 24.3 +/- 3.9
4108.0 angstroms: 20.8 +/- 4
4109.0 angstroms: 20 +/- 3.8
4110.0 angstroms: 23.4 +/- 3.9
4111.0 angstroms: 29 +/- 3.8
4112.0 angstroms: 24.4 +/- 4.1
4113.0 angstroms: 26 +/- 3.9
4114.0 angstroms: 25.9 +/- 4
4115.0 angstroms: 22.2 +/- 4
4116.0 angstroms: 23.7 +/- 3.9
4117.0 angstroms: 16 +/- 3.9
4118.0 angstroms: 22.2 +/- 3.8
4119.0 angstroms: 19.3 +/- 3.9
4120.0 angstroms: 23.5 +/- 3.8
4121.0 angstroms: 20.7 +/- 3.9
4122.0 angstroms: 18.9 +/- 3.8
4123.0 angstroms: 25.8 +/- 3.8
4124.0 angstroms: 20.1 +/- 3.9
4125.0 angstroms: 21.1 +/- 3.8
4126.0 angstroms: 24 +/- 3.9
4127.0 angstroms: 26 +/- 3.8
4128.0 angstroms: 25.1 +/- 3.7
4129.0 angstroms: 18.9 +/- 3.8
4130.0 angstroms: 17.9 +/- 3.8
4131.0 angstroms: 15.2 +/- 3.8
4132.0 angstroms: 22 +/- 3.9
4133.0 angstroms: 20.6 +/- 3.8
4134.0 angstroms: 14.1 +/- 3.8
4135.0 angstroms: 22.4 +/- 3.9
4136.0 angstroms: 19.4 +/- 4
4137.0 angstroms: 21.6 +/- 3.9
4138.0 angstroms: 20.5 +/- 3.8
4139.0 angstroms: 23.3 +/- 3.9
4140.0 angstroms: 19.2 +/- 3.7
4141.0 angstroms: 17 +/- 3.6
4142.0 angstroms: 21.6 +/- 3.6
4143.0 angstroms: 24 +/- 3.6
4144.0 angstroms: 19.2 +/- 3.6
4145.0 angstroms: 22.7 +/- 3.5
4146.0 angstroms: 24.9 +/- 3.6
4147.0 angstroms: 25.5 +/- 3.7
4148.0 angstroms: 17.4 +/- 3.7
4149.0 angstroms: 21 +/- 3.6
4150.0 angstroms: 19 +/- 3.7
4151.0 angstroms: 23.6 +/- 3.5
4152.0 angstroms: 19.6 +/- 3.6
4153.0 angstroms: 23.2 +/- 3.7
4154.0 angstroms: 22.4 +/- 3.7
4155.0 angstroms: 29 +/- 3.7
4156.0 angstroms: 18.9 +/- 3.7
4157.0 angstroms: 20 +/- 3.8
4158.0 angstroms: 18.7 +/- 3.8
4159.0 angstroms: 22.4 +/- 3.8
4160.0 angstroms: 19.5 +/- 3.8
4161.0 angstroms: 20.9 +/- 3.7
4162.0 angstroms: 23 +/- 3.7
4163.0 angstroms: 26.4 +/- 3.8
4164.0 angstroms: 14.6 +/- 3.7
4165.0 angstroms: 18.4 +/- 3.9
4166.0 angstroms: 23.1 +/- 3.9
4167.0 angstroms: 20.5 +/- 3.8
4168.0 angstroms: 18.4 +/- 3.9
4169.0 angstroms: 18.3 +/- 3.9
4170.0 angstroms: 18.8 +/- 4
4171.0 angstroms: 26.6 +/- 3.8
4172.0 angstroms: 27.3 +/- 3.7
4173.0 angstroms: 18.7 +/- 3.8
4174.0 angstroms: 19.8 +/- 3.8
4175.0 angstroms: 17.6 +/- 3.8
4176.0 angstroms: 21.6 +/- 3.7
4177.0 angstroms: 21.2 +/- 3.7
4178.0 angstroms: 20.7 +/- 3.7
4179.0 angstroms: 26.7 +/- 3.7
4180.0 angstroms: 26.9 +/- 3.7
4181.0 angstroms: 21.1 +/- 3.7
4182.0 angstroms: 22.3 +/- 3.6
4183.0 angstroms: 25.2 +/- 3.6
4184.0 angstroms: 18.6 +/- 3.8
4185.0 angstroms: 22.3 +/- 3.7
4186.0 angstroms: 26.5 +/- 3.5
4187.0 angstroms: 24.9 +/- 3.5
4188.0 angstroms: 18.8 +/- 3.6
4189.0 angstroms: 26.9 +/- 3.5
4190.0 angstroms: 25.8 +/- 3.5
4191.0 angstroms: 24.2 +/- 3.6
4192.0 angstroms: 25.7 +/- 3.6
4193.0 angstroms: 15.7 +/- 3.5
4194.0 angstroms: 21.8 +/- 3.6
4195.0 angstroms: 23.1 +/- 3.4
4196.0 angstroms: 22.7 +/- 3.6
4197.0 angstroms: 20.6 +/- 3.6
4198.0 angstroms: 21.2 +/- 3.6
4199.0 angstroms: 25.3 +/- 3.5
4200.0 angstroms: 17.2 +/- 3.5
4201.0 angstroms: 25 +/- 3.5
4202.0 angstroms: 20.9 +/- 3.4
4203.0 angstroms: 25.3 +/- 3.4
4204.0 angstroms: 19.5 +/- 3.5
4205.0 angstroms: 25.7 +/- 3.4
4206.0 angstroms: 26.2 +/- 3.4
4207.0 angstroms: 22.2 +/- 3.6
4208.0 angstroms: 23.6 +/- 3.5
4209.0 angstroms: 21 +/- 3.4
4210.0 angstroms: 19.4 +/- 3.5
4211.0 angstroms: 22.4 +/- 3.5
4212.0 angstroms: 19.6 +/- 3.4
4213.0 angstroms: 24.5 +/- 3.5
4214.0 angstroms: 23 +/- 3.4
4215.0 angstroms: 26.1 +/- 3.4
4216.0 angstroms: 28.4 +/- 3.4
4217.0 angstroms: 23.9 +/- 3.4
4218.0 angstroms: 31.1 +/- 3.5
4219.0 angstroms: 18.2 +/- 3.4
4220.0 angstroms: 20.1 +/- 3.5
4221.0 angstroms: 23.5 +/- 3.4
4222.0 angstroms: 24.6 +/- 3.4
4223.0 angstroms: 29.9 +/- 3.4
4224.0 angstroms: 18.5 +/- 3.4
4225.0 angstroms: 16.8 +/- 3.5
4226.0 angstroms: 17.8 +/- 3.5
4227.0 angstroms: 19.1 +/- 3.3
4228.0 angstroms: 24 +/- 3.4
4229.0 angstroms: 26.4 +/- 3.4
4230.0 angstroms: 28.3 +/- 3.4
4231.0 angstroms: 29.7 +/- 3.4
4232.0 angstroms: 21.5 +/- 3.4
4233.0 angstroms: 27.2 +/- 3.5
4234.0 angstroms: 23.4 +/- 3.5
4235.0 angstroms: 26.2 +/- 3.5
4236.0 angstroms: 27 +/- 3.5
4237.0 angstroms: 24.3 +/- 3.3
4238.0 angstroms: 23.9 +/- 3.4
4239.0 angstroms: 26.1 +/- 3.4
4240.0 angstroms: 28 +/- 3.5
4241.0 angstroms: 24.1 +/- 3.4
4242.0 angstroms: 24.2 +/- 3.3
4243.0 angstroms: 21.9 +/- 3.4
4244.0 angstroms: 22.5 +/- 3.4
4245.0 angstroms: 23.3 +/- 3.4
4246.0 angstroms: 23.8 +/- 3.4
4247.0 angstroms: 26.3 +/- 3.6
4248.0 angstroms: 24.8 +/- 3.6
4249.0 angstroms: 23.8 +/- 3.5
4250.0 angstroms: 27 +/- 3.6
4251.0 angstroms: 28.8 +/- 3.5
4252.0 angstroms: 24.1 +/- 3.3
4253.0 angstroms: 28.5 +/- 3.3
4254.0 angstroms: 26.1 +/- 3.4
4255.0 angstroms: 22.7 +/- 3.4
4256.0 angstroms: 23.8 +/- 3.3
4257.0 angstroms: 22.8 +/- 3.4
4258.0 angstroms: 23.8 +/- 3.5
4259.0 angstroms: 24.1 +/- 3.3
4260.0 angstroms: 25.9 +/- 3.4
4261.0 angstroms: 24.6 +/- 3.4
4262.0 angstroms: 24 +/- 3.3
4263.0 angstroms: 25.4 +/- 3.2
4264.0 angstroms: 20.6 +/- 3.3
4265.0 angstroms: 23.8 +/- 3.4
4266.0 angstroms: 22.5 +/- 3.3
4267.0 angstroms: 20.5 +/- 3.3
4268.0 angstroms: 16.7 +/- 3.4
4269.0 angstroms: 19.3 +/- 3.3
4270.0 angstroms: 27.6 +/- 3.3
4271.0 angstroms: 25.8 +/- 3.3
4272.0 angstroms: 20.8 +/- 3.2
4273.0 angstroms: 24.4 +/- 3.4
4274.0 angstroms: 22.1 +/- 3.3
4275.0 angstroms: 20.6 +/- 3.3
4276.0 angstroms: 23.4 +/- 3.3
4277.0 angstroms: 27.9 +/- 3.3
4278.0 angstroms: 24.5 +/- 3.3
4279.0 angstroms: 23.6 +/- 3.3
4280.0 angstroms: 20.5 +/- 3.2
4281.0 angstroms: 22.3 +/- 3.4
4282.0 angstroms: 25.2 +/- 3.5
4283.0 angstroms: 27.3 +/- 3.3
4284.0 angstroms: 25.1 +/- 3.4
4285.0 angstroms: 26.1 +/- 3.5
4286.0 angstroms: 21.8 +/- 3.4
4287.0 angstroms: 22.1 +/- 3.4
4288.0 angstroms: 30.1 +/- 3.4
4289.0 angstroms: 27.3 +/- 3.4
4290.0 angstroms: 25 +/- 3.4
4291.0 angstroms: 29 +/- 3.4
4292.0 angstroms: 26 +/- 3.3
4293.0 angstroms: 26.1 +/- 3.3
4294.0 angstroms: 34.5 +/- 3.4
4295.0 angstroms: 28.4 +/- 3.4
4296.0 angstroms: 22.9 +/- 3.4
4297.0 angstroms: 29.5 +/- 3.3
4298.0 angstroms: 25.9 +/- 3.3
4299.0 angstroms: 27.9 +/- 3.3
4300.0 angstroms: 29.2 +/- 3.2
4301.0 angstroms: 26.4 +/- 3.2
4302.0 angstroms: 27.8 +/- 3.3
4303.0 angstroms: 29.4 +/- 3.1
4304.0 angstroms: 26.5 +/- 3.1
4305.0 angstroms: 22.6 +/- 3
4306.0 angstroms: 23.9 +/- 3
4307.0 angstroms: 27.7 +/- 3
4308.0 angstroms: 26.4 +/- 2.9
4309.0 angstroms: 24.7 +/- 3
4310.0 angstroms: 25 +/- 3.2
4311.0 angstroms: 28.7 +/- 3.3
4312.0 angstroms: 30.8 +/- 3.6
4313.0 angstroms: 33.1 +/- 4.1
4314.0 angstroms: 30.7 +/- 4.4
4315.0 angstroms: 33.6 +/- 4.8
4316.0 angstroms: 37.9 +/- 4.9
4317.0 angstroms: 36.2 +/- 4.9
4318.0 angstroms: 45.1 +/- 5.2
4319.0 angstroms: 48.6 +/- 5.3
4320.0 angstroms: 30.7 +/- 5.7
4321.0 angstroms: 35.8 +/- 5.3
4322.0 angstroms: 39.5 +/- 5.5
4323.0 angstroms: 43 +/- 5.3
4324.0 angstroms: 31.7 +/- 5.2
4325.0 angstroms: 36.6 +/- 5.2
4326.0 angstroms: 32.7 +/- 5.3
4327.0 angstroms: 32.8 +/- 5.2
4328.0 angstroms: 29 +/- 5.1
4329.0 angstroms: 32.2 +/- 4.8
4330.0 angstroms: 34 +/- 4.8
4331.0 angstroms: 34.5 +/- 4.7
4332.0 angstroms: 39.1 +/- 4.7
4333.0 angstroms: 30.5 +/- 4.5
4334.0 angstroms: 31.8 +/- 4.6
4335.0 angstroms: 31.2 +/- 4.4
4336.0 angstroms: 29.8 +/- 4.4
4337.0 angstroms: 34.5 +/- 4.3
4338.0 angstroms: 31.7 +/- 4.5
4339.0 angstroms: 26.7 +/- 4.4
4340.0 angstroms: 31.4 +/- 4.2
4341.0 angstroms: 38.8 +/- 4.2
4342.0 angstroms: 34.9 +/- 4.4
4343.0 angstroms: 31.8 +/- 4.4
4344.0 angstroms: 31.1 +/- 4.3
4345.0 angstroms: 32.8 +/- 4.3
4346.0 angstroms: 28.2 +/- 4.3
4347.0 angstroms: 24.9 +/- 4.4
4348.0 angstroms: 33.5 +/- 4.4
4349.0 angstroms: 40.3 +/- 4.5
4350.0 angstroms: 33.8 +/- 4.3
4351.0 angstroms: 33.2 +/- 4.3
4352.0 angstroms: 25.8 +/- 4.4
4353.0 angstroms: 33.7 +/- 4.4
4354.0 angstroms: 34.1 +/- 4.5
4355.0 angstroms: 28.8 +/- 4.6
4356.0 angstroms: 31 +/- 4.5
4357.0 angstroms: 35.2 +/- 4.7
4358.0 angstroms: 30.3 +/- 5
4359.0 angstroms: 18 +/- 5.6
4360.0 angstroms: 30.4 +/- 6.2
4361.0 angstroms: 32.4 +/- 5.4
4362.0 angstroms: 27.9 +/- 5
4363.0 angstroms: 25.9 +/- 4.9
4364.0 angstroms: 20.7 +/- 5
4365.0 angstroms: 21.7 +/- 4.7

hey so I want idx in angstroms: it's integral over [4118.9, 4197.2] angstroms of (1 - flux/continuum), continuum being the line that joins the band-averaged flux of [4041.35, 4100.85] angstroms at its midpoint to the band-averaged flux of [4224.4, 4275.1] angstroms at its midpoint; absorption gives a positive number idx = 6.13 angstroms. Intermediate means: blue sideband 22.9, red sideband 24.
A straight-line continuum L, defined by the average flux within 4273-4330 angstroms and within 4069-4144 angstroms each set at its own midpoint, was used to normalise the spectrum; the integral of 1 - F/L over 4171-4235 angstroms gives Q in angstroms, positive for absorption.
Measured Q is 5.7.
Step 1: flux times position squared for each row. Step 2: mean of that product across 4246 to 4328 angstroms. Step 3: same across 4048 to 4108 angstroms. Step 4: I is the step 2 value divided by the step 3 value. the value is 1.3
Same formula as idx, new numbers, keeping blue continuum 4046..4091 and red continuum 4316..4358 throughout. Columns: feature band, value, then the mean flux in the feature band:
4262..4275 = 3.60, 22.4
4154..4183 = 5.97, 21.6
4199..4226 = 5.57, 22.9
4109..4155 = 7.17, 21.7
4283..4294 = 1.90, 26.3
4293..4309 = 2.54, 27.1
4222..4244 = 4.07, 24.2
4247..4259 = 2.09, 25.1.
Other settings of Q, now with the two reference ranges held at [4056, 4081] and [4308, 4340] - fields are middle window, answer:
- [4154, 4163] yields 1.8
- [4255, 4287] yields 8.2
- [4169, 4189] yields 4.0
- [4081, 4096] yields 2.6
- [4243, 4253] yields 1.9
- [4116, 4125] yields 1.7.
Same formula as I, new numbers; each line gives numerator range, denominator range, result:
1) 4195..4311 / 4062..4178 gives 1.20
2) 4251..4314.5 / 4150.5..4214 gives 1.20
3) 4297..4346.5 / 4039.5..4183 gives 1.59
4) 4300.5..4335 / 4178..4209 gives 1.49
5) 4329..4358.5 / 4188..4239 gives 1.47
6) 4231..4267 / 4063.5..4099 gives 1.18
